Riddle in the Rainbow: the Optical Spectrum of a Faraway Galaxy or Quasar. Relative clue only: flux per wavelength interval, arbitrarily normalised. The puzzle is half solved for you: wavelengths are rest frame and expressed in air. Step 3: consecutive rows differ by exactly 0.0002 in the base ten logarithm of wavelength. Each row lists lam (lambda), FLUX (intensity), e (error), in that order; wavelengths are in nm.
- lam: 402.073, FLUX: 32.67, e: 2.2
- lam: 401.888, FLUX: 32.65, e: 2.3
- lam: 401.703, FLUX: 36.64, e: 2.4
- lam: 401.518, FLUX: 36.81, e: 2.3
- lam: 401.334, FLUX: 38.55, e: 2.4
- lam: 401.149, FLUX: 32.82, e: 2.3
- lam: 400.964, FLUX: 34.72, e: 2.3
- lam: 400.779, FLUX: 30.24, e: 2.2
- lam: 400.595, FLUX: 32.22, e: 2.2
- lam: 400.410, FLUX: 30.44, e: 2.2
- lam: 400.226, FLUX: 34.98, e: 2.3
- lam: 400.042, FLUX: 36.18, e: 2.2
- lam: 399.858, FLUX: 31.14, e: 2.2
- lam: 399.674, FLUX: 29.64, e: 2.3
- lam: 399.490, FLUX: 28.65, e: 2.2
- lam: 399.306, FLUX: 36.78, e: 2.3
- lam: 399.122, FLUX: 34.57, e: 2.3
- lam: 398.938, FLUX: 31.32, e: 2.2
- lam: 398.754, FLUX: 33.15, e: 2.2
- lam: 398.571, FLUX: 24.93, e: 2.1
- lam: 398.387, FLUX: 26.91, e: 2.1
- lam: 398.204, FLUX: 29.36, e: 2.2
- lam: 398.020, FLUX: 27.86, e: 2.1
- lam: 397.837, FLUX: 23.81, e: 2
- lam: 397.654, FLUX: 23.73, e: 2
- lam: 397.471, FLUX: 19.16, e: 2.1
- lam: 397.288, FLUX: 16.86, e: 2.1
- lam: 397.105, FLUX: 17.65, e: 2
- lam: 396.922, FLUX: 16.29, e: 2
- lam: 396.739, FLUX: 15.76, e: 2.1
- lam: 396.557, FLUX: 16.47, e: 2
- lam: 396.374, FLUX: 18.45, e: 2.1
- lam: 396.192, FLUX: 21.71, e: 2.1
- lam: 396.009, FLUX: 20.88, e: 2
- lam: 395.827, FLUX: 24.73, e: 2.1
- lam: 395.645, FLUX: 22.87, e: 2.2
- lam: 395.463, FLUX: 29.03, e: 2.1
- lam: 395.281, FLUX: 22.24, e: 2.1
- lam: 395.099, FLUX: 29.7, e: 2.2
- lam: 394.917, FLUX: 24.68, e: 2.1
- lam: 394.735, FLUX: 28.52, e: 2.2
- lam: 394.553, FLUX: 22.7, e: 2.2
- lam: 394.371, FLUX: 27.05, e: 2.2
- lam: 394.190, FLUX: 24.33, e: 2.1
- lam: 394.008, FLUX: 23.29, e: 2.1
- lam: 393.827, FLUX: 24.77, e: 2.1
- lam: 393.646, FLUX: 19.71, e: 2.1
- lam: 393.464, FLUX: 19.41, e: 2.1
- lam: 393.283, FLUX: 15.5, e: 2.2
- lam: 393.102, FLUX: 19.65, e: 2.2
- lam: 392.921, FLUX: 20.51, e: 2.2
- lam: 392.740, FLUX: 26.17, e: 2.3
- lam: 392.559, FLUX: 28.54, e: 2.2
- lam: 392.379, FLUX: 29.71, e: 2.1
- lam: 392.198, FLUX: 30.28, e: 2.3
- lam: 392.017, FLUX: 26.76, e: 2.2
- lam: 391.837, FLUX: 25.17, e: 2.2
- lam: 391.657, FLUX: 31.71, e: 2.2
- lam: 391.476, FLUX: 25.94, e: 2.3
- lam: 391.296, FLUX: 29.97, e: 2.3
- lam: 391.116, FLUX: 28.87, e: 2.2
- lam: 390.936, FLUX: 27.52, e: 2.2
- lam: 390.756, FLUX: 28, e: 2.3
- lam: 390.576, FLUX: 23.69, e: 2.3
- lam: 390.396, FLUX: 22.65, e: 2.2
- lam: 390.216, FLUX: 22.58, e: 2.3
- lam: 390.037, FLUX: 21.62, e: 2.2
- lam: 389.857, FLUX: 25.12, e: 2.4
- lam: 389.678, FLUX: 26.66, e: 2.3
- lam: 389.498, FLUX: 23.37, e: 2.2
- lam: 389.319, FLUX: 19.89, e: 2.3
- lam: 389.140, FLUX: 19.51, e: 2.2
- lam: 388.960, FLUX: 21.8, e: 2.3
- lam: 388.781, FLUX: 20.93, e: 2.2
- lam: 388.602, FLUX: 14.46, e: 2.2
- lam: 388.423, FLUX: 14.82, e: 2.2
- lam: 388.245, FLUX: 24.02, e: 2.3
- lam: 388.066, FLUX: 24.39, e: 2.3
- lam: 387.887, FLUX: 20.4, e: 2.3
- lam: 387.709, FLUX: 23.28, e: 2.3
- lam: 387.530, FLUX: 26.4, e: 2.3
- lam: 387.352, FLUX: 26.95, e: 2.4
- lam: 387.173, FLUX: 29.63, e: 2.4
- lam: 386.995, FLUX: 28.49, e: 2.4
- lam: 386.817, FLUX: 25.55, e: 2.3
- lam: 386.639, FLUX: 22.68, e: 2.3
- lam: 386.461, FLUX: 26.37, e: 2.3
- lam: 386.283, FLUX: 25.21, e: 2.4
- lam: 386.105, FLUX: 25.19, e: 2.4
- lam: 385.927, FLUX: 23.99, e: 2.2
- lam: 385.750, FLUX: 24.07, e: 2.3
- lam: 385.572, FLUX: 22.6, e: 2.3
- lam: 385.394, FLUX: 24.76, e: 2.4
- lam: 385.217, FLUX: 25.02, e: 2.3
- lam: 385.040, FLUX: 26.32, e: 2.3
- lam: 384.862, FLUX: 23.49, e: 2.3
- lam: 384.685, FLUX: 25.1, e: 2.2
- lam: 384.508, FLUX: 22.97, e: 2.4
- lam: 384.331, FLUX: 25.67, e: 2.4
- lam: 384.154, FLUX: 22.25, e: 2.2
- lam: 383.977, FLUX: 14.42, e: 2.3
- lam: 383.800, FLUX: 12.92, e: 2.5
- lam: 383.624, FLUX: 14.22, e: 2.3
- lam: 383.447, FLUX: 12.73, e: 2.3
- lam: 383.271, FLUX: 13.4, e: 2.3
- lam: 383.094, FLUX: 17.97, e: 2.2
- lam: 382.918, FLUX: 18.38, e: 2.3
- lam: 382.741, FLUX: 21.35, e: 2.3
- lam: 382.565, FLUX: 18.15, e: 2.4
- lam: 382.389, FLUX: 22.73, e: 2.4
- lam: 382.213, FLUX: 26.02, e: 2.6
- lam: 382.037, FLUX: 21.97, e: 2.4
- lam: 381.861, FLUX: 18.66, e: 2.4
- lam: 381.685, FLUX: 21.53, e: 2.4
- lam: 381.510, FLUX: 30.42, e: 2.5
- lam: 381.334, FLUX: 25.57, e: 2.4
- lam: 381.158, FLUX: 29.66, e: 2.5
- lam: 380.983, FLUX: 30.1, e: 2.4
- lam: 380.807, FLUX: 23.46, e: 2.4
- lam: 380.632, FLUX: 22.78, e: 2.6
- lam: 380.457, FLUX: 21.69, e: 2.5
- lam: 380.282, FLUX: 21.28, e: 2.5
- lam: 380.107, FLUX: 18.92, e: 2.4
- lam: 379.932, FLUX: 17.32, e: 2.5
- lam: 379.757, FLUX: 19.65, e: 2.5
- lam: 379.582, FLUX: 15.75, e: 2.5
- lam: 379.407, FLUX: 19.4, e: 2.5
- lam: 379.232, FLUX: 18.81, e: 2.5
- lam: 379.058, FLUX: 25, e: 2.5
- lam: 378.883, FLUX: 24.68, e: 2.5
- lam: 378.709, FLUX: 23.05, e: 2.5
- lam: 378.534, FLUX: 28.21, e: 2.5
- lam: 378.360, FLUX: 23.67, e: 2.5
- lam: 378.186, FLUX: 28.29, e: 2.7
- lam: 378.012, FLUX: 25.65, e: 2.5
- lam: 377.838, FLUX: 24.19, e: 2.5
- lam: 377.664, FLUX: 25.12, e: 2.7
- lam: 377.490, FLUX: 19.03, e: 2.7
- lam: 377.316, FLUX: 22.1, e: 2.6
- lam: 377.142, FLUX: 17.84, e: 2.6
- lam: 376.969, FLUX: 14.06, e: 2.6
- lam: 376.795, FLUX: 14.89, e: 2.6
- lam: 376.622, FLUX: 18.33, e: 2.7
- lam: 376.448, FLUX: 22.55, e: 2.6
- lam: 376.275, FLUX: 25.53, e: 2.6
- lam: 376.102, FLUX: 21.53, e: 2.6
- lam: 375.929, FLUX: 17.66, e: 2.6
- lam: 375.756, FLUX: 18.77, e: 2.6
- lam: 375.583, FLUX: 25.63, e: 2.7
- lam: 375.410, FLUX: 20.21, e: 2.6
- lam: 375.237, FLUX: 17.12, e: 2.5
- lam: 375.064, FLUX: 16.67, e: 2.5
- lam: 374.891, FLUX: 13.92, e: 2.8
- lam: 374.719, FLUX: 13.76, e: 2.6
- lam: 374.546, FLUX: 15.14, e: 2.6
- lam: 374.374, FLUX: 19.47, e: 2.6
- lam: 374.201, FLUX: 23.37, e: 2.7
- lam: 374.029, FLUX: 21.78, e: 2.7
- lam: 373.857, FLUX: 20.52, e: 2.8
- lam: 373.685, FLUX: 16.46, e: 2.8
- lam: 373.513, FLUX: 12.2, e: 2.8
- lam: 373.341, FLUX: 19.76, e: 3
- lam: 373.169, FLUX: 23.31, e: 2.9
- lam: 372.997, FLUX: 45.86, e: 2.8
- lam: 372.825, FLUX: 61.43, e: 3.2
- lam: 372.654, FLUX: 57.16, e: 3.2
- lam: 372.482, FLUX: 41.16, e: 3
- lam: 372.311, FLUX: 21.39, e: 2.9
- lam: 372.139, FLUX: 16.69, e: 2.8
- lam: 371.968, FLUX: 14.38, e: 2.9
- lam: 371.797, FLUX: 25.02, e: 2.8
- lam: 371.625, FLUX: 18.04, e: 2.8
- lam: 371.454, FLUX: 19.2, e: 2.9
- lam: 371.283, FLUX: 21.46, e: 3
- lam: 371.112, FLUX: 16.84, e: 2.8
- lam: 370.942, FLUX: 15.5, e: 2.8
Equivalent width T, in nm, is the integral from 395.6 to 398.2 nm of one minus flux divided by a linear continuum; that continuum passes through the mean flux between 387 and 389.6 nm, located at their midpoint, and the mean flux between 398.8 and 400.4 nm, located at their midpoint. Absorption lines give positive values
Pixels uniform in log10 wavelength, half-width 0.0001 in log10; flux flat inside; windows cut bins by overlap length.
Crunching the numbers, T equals 0.82 nm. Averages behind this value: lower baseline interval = 22.3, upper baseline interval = 32.8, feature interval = 20.7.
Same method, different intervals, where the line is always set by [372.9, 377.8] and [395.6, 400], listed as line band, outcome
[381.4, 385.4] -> 0.19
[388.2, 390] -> 0.16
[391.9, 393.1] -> -0.13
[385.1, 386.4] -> -0.12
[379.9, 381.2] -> -0.11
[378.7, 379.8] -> 0.01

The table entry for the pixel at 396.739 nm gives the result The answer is 15.76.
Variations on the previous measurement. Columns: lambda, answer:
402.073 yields 32.67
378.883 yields 24.68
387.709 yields 23.28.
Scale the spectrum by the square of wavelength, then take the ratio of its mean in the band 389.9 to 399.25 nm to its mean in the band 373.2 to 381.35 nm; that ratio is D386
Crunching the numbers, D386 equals 1.28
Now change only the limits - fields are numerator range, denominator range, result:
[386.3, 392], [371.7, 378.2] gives 1.14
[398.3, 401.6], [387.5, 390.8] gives 1.55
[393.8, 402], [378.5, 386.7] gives 1.34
